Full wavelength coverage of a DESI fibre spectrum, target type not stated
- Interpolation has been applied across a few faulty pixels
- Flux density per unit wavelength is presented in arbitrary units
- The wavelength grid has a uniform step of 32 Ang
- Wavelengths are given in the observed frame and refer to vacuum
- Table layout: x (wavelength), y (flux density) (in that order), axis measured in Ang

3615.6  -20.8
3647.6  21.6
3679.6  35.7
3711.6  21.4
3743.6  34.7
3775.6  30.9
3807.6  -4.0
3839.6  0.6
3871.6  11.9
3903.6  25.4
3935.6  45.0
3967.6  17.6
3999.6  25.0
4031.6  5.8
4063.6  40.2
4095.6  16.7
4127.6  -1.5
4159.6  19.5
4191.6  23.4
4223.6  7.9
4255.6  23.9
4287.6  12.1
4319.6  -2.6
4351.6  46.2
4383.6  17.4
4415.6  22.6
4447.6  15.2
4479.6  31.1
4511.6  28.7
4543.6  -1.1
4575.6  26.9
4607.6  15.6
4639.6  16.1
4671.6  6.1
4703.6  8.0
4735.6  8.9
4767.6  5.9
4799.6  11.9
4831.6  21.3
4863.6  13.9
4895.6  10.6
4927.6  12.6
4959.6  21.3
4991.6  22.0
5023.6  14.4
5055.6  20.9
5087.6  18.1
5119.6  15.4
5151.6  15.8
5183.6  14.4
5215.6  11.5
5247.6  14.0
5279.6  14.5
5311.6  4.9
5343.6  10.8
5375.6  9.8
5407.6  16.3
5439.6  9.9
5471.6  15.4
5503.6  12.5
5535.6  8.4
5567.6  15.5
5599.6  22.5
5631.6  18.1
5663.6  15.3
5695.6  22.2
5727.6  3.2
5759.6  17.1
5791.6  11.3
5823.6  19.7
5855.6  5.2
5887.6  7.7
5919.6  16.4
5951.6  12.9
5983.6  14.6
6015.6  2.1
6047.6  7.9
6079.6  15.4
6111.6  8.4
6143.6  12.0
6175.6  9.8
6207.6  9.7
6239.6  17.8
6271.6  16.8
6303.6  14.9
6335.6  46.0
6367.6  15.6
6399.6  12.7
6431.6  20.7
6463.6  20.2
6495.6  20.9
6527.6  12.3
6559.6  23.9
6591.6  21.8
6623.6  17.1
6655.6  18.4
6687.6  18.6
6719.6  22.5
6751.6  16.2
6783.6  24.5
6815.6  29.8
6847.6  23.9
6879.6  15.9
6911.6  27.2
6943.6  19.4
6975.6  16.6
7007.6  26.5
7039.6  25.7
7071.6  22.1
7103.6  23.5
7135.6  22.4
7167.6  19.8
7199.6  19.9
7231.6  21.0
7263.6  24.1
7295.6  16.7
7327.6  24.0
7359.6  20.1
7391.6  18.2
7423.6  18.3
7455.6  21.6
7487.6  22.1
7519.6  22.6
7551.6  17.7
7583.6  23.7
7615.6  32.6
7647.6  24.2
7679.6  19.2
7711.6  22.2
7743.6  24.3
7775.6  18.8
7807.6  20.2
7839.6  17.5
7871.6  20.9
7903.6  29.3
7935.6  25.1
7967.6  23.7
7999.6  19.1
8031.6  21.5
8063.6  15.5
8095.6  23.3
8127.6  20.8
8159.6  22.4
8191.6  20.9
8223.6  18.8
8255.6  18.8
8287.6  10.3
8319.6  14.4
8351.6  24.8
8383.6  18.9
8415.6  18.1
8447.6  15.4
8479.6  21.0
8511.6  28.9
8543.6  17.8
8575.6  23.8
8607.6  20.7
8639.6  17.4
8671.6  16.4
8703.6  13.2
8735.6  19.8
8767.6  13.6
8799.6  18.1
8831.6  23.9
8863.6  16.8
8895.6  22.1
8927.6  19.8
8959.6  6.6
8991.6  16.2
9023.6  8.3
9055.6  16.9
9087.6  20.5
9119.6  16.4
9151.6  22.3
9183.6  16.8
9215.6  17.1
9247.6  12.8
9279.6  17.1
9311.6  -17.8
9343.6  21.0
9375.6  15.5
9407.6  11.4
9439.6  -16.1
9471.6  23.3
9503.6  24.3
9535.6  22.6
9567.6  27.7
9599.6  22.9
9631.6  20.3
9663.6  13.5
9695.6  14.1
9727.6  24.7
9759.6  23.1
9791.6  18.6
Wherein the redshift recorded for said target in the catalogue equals 0.698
